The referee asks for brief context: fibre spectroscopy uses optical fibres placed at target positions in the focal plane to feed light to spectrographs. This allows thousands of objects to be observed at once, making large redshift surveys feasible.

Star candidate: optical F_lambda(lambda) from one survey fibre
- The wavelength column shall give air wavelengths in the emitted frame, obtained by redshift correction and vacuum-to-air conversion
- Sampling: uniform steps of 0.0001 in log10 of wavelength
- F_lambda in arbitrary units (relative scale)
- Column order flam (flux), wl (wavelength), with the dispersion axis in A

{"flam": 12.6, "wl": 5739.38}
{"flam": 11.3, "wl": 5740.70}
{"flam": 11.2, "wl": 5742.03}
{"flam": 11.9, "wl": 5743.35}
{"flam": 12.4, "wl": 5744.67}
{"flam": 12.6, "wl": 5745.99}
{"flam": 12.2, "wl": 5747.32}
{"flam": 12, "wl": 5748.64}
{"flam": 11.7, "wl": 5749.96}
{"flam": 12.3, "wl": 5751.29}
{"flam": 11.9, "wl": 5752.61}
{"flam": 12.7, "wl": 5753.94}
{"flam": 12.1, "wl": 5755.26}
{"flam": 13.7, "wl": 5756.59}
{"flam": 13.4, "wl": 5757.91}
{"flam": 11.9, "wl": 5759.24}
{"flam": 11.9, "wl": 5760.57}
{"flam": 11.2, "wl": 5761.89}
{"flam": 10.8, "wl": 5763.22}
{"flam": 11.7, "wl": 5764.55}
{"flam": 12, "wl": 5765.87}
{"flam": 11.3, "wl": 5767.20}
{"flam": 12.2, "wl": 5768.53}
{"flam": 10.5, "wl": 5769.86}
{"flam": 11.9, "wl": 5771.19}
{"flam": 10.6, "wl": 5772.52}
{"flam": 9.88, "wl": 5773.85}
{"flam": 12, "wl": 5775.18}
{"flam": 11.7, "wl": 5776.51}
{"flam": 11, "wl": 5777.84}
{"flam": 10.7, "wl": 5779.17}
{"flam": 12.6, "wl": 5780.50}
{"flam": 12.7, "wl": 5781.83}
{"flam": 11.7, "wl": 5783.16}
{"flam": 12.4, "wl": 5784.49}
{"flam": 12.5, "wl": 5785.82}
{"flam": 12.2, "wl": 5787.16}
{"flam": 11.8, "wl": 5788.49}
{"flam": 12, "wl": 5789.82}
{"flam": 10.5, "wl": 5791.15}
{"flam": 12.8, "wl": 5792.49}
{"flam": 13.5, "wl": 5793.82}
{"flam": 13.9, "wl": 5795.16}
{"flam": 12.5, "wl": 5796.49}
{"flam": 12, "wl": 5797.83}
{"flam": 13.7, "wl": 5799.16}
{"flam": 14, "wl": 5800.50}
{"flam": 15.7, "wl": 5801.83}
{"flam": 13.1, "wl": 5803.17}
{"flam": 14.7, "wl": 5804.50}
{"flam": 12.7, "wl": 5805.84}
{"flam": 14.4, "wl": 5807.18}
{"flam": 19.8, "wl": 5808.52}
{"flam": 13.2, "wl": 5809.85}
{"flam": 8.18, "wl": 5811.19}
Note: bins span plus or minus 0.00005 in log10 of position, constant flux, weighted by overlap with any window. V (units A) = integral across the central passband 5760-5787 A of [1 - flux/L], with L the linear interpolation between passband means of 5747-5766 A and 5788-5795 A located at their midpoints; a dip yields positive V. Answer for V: 1.3 A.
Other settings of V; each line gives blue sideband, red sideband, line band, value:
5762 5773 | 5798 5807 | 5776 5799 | 1.1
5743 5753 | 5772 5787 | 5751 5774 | 0.2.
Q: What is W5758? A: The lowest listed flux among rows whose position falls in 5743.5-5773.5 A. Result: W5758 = 10.5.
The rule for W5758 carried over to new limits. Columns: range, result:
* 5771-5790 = 9.88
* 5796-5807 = 12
